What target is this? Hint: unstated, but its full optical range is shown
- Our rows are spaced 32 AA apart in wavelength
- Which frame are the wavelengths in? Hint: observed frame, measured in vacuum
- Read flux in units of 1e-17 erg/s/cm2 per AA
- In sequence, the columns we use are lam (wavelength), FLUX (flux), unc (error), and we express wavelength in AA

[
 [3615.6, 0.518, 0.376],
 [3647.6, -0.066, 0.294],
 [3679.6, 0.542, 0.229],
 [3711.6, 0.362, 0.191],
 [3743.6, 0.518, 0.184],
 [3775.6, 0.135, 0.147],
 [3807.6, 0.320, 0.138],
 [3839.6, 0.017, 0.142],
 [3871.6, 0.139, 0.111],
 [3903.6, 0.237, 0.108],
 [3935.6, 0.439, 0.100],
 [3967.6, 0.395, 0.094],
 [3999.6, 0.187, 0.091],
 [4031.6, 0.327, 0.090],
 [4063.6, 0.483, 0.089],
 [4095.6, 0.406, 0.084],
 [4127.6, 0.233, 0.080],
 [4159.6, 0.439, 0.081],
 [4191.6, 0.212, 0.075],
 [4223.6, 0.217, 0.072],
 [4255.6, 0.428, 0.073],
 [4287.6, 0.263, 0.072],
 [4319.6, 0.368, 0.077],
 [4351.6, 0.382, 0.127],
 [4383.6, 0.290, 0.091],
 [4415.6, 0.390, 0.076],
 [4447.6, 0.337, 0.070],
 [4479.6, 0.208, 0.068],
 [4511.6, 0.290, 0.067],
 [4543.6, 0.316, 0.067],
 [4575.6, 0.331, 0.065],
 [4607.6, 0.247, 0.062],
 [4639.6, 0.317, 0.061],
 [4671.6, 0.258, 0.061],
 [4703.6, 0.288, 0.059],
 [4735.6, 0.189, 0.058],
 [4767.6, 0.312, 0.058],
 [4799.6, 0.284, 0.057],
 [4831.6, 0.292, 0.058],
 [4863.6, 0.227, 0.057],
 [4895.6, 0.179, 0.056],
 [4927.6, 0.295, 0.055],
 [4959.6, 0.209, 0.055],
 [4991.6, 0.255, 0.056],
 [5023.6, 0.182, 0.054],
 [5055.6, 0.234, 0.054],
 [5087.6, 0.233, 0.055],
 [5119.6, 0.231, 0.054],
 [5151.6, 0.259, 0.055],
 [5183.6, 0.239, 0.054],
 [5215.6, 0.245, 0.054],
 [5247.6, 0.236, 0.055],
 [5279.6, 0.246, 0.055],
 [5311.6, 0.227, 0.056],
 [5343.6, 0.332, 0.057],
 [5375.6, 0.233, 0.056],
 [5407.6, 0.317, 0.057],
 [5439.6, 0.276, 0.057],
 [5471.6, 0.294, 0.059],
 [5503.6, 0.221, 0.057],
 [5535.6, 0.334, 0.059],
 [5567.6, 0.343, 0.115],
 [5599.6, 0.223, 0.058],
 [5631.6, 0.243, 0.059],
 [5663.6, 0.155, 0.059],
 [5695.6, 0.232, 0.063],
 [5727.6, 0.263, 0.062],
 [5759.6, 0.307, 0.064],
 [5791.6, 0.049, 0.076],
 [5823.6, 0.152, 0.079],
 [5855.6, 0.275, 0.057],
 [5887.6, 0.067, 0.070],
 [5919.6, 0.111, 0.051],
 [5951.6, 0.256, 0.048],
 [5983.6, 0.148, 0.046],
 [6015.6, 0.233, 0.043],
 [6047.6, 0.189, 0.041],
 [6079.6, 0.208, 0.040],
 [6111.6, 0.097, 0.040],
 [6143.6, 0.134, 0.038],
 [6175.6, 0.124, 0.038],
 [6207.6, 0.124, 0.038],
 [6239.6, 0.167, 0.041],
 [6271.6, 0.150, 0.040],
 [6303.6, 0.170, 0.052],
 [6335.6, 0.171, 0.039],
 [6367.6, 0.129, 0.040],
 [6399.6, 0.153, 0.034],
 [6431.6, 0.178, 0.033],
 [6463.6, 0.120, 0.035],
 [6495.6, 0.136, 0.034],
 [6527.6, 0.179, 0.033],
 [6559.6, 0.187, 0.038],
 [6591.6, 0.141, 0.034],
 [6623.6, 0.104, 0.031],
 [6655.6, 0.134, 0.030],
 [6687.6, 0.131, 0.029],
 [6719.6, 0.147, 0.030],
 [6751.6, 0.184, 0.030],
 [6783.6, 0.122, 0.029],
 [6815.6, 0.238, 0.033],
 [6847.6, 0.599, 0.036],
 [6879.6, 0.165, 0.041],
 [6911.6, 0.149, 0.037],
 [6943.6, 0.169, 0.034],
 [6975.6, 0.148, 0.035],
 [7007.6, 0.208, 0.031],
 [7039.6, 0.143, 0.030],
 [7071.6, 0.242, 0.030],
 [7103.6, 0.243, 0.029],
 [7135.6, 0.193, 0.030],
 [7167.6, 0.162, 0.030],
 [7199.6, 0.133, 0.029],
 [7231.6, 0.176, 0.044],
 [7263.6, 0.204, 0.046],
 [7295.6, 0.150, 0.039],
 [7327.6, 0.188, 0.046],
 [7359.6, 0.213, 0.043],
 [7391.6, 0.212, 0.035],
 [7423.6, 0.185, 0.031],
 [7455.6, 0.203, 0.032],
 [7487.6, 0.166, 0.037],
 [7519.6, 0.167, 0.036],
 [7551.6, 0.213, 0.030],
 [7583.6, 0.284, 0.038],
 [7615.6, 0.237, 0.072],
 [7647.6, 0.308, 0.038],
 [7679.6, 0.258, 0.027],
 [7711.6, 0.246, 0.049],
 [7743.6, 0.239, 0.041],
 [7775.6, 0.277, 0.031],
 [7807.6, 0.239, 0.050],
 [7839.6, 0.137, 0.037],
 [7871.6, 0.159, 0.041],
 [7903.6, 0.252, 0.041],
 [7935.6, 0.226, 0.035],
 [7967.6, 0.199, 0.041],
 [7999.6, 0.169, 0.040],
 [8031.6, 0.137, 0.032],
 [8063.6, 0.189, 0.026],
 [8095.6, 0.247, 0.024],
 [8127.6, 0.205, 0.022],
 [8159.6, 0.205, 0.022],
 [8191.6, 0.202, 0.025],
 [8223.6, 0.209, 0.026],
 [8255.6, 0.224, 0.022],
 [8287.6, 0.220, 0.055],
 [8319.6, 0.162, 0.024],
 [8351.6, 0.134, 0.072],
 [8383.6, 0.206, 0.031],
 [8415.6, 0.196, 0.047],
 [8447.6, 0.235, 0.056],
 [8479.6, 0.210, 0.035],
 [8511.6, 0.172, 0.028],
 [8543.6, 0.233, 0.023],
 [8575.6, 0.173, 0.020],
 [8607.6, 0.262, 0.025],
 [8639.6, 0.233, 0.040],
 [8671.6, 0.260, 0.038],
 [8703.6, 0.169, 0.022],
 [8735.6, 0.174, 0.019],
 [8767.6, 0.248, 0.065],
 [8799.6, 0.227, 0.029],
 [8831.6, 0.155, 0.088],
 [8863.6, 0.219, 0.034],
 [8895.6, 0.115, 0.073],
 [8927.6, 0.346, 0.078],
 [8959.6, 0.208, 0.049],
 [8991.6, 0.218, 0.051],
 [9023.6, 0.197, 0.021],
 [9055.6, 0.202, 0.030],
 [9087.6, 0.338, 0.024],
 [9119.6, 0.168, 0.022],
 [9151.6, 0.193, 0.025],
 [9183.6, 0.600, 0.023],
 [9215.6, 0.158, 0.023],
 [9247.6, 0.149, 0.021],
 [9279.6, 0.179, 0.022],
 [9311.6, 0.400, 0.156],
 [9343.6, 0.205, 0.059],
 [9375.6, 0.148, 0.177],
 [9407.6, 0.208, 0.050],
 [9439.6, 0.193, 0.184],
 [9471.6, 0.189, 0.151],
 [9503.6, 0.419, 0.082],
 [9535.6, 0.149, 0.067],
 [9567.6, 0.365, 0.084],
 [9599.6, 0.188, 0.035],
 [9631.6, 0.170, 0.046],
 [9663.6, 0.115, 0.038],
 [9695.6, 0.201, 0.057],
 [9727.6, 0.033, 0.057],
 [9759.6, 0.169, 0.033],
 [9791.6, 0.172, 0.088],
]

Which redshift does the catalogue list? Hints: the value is 0.834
